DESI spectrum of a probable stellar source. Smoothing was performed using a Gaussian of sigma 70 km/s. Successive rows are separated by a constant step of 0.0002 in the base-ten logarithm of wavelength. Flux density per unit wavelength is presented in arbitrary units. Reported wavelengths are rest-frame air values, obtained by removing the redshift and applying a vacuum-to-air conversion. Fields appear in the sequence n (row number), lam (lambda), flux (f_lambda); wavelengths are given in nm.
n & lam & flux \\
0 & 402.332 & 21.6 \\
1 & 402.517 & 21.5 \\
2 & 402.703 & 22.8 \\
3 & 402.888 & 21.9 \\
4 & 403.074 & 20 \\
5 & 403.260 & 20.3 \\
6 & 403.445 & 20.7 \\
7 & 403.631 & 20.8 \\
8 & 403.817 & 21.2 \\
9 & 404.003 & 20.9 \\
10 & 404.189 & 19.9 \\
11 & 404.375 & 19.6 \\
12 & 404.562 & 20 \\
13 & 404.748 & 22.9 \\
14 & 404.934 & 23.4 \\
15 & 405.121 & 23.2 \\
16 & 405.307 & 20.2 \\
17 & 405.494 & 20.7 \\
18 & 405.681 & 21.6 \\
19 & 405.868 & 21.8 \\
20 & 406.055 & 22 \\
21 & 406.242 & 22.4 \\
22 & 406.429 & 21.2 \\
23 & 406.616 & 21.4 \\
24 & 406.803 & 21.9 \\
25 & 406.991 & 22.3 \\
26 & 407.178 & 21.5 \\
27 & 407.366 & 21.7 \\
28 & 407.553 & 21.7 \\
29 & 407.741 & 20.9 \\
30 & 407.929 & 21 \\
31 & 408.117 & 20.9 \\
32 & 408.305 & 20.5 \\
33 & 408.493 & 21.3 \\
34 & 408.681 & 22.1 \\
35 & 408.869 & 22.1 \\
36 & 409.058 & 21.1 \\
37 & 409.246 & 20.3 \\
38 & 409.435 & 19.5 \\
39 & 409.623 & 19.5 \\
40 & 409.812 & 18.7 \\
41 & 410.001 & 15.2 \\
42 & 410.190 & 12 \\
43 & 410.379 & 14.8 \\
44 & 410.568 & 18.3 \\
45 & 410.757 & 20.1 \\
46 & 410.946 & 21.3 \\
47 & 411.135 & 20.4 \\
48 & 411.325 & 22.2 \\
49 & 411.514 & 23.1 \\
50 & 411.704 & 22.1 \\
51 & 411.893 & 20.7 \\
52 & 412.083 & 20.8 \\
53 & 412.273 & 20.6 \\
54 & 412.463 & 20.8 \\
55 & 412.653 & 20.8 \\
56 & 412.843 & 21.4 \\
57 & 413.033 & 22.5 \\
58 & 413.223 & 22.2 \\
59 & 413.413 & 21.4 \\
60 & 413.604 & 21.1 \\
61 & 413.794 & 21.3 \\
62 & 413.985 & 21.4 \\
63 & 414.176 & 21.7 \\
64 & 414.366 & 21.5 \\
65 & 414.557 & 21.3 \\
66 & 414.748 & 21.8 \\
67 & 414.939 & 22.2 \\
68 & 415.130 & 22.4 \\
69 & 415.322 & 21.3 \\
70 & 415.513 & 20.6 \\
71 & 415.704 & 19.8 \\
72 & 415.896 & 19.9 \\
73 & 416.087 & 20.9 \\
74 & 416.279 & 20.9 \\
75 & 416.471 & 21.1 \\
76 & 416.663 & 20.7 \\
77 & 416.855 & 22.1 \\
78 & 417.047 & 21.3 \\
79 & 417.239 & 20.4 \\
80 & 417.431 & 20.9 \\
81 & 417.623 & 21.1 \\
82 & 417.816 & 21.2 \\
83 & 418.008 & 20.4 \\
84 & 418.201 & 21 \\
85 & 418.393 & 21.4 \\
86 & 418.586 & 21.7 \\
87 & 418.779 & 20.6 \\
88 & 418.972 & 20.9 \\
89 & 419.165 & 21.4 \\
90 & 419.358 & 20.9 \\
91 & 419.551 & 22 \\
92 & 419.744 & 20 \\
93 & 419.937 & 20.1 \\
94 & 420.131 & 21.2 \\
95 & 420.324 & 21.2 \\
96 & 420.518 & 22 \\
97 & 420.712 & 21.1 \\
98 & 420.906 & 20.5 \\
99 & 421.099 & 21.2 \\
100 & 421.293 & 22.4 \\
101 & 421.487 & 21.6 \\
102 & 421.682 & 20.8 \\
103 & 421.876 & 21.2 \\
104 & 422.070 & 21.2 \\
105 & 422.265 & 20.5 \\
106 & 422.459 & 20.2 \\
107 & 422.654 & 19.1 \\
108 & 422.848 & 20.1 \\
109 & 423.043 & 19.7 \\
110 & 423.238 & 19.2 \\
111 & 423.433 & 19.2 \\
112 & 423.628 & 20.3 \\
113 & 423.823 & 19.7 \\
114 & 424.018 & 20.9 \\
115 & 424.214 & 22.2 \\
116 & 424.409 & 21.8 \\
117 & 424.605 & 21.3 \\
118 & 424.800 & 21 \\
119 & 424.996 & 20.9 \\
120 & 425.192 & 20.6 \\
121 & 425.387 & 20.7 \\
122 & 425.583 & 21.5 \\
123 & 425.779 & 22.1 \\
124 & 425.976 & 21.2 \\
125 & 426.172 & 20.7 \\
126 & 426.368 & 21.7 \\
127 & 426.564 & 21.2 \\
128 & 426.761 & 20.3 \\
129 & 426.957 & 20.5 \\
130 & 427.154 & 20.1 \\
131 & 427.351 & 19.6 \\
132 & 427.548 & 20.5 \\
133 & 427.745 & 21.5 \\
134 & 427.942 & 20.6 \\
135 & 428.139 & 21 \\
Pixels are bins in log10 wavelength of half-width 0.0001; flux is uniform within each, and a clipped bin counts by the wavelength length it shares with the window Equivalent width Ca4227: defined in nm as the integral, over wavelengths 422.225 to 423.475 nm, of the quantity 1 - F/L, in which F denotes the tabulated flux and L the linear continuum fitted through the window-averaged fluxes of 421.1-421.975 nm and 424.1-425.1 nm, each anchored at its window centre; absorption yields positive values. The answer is 0.10 nm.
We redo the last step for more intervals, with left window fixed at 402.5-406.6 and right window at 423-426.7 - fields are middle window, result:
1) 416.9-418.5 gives 0.00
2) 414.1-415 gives -0.03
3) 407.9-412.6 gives 0.27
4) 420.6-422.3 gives -0.02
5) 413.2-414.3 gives -0.02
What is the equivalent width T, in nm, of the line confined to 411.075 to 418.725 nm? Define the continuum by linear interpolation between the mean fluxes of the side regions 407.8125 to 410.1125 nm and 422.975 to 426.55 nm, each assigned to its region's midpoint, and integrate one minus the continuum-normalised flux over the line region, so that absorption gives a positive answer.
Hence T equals -0.33 nm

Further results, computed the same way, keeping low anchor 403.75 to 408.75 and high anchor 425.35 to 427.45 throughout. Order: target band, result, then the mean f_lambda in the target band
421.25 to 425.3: 0.061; 20.6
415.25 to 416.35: 0.032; 20.6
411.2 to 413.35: -0.030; 21.5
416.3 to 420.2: 0.014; 21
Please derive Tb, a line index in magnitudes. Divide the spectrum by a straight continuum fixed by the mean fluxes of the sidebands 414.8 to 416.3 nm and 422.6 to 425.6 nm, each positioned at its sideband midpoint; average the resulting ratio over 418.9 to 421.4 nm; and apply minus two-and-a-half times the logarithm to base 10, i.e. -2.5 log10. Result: -0.02 mag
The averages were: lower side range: 21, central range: 21.2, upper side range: 20.5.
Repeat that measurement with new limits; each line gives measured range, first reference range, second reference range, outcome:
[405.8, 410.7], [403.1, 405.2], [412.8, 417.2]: 0.05 mag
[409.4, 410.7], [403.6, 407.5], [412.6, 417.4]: 0.26 mag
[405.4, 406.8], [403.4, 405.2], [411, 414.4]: -0.02 mag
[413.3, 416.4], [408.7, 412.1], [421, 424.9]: -0.07 mag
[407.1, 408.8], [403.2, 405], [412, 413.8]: -0.01 mag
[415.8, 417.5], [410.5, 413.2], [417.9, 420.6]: 0.01 mag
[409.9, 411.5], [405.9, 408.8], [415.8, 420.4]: 0.17 mag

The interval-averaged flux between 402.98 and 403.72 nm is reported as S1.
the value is 20.4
